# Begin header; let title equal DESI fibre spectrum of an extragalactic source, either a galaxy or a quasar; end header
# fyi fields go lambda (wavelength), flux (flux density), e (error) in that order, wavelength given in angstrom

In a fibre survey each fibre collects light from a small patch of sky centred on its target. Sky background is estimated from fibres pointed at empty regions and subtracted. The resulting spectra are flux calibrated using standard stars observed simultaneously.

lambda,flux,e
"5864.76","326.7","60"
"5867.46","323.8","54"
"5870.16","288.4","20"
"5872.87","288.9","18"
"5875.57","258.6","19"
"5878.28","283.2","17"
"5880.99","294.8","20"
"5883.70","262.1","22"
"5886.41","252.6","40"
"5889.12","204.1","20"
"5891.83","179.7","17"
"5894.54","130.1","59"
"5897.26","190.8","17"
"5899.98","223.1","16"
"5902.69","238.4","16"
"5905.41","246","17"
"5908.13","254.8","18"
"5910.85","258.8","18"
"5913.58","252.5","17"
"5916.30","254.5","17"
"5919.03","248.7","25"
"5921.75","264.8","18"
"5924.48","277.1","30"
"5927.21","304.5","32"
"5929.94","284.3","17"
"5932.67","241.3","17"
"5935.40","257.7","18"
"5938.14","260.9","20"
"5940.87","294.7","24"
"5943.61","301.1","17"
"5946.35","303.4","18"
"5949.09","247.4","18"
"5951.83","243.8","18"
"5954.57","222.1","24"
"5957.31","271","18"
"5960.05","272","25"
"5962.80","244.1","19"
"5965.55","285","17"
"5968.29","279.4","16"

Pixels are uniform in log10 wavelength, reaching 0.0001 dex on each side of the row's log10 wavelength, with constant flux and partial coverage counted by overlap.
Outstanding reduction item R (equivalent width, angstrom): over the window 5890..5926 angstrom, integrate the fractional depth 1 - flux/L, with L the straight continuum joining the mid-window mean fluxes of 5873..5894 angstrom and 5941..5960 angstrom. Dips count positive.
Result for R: 3.1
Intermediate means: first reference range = 246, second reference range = 267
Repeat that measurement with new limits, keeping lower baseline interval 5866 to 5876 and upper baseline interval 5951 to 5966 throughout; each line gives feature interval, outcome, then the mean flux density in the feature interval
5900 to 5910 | 1.24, 244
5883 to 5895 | 3.26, 208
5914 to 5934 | 0.21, 267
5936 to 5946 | -0.86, 285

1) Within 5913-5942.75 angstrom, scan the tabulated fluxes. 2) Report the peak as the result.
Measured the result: 304.5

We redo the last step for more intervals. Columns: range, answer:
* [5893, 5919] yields 258.8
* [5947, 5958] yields 271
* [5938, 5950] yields 303.4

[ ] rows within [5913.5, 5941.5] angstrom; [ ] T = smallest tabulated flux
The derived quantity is 241.3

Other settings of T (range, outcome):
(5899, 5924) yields 223.1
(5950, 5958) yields 222.1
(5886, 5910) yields 130.1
